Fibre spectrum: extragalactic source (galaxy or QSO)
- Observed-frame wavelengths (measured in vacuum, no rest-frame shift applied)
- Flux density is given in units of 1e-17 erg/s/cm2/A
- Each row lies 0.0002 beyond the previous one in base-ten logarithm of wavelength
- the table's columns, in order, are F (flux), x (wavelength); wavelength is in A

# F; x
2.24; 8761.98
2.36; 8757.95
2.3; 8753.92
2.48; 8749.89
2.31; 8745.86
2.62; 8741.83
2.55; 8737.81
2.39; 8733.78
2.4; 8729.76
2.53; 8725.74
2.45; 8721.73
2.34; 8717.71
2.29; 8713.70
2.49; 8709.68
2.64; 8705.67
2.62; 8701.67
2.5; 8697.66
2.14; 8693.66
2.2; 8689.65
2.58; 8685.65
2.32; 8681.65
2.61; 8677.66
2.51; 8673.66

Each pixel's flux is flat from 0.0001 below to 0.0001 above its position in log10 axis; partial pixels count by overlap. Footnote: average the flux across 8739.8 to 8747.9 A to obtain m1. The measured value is 2.47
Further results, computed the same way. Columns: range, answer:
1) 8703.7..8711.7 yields 2.56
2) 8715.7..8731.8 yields 2.43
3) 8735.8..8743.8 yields 2.59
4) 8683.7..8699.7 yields 2.35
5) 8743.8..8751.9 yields 2.39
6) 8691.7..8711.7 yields 2.48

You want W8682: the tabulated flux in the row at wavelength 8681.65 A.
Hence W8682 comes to 2.32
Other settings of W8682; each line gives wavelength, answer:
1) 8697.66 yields 2.5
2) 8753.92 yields 2.3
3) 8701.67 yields 2.62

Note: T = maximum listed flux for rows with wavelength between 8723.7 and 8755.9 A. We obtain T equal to 2.62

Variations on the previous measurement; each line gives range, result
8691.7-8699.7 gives 2.5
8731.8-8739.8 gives 2.55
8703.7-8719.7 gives 2.64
